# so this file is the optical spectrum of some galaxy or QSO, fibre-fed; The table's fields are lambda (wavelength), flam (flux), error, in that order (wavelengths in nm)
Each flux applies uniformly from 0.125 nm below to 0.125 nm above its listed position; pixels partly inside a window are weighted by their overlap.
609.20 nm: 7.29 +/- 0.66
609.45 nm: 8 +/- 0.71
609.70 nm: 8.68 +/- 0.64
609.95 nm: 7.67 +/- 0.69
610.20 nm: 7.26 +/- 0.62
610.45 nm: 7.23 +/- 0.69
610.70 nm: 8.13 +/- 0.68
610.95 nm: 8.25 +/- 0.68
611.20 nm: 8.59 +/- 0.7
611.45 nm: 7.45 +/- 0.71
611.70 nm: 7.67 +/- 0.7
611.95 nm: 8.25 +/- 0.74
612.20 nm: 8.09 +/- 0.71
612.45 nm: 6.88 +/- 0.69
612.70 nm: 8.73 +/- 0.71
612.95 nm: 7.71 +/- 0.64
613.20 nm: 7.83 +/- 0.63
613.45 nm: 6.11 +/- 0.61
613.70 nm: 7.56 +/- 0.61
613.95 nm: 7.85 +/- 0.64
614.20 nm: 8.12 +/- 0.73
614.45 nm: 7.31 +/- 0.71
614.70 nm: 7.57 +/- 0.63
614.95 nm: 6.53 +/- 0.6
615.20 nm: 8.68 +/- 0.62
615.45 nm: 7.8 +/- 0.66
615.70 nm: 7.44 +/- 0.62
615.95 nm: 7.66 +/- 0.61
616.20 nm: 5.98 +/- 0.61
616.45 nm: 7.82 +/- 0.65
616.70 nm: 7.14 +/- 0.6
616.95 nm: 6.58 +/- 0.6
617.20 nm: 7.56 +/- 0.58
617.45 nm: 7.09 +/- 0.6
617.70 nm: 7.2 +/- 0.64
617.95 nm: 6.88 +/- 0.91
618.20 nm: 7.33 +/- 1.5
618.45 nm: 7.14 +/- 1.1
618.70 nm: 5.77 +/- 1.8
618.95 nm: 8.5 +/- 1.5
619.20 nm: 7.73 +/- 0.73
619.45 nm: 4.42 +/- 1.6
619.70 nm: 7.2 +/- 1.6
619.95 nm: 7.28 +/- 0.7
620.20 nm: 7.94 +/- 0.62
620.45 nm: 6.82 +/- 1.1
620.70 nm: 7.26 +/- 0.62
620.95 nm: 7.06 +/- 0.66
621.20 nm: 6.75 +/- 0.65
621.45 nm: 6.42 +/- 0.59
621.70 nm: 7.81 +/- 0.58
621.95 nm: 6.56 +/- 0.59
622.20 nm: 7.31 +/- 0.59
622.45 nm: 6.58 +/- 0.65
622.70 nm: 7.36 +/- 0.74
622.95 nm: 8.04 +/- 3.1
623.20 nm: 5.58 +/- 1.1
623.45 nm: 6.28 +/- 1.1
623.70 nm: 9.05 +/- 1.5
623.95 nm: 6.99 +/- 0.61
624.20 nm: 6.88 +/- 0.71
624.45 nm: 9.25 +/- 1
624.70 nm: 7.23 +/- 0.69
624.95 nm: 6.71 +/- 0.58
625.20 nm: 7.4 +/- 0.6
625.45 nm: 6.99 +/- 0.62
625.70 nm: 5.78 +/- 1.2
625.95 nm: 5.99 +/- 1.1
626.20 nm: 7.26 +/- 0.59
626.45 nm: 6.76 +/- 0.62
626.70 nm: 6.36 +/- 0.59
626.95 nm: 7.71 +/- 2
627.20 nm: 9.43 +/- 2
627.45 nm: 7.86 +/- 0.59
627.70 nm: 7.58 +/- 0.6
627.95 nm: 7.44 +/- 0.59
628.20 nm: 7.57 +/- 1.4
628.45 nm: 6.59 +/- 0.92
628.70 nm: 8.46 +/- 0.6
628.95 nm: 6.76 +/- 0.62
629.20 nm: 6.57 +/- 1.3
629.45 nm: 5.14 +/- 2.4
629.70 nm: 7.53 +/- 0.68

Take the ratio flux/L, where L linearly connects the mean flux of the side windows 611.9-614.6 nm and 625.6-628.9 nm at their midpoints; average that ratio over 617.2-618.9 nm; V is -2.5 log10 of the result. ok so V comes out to 0.077 mag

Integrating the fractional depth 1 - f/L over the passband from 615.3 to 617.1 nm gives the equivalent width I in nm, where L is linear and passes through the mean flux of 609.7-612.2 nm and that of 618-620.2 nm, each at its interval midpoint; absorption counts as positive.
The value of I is 0.02 nm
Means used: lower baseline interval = 7.89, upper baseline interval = 6.98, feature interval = 7.23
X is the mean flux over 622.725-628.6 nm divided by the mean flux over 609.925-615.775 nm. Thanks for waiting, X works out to 0.9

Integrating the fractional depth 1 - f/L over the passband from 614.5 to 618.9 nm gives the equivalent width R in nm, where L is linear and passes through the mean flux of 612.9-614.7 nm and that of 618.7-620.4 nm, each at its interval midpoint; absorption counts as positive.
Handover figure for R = 0.04 nm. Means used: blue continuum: 7.49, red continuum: 7.06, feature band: 7.21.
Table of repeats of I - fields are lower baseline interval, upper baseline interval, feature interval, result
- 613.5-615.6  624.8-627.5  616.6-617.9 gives 0.07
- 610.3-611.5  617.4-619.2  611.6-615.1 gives 0.04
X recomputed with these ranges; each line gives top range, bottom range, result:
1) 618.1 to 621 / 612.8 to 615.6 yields 0.93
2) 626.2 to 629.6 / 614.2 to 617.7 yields 0.99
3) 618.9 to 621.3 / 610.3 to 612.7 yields 0.90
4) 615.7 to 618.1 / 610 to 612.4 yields 0.91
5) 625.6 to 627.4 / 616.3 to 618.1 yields 0.99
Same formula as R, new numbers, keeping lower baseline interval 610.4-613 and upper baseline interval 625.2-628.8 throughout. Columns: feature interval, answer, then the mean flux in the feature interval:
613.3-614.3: 0.056 nm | 7.4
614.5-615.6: 0.024 nm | 7.62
